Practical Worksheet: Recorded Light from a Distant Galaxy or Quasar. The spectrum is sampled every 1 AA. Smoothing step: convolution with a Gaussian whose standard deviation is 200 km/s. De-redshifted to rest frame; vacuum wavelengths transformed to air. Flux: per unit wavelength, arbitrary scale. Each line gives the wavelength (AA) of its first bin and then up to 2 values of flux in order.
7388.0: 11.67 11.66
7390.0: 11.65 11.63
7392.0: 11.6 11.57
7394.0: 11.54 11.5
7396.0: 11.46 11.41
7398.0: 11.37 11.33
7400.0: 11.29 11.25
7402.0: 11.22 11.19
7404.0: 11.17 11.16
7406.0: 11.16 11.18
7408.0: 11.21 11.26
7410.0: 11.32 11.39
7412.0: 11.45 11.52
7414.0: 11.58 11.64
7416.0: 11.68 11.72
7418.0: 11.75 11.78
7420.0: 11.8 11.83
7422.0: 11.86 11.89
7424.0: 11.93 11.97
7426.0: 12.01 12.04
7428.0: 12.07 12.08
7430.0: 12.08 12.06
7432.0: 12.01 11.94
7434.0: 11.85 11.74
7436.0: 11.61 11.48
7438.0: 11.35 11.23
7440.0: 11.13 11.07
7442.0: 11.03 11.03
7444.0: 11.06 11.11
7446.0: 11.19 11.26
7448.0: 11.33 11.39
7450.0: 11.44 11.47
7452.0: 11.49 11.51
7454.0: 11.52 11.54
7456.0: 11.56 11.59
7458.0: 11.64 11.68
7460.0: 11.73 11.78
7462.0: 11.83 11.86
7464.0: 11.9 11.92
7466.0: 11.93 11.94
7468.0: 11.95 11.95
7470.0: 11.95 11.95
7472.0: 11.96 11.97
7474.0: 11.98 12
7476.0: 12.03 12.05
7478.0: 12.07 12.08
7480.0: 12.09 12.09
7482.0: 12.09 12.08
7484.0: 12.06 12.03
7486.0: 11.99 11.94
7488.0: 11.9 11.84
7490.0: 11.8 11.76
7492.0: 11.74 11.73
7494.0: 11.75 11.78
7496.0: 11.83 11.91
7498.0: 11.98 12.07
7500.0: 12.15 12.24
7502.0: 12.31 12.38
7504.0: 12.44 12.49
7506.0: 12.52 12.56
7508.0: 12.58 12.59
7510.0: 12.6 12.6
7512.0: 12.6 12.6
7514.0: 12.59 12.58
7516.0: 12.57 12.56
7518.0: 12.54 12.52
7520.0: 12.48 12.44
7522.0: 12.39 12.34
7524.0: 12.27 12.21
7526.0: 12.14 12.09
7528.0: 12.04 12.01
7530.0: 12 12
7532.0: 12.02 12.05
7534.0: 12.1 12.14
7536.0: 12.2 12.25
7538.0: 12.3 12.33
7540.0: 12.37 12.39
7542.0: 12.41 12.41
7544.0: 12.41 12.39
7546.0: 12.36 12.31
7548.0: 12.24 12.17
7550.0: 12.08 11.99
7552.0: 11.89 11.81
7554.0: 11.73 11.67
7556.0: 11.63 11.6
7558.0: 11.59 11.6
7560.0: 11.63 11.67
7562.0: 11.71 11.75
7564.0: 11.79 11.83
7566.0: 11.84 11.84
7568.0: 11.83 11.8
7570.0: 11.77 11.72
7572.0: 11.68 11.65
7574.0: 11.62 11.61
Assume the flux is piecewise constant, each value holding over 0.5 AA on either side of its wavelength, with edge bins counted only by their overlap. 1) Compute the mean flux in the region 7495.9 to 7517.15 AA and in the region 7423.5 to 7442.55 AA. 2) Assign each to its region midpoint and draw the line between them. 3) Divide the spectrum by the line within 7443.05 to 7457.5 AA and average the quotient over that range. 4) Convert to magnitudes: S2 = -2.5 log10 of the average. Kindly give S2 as 0.05 mag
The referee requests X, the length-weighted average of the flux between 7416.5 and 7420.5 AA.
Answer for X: 11.8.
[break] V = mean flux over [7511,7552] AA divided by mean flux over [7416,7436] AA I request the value 1.03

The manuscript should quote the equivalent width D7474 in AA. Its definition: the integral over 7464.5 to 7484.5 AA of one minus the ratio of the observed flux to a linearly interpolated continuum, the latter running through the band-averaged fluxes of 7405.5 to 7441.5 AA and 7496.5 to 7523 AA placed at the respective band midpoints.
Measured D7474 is 0.2 AA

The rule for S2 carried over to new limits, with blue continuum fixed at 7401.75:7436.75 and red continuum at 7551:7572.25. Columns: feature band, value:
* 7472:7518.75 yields -0.04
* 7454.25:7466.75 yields -0.01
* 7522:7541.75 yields -0.04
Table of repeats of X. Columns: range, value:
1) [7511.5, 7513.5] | 12.6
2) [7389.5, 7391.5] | 11.6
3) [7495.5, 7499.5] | 11.9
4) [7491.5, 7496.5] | 11.8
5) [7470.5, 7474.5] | 12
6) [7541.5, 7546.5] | 12.4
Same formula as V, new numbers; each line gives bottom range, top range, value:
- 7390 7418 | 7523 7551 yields 1.07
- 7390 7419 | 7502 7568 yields 1.07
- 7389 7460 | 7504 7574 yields 1.05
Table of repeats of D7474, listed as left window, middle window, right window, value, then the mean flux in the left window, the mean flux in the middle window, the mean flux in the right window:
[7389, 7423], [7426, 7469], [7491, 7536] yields 0.6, 11.5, 11.6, 12.3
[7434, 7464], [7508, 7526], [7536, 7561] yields -0.9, 11.5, 12.5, 12.1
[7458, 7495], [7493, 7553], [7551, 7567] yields -2.3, 11.9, 12.3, 11.7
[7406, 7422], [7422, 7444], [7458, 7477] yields 0.0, 11.5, 11.7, 11.9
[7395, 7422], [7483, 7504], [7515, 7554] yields 0.0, 11.4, 12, 12.2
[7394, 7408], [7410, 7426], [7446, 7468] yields -0.5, 11.3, 11.7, 11.6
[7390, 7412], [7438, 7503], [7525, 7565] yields -0.4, 11.4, 11.8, 12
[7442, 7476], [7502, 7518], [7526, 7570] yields -0.9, 11.6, 12.5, 12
